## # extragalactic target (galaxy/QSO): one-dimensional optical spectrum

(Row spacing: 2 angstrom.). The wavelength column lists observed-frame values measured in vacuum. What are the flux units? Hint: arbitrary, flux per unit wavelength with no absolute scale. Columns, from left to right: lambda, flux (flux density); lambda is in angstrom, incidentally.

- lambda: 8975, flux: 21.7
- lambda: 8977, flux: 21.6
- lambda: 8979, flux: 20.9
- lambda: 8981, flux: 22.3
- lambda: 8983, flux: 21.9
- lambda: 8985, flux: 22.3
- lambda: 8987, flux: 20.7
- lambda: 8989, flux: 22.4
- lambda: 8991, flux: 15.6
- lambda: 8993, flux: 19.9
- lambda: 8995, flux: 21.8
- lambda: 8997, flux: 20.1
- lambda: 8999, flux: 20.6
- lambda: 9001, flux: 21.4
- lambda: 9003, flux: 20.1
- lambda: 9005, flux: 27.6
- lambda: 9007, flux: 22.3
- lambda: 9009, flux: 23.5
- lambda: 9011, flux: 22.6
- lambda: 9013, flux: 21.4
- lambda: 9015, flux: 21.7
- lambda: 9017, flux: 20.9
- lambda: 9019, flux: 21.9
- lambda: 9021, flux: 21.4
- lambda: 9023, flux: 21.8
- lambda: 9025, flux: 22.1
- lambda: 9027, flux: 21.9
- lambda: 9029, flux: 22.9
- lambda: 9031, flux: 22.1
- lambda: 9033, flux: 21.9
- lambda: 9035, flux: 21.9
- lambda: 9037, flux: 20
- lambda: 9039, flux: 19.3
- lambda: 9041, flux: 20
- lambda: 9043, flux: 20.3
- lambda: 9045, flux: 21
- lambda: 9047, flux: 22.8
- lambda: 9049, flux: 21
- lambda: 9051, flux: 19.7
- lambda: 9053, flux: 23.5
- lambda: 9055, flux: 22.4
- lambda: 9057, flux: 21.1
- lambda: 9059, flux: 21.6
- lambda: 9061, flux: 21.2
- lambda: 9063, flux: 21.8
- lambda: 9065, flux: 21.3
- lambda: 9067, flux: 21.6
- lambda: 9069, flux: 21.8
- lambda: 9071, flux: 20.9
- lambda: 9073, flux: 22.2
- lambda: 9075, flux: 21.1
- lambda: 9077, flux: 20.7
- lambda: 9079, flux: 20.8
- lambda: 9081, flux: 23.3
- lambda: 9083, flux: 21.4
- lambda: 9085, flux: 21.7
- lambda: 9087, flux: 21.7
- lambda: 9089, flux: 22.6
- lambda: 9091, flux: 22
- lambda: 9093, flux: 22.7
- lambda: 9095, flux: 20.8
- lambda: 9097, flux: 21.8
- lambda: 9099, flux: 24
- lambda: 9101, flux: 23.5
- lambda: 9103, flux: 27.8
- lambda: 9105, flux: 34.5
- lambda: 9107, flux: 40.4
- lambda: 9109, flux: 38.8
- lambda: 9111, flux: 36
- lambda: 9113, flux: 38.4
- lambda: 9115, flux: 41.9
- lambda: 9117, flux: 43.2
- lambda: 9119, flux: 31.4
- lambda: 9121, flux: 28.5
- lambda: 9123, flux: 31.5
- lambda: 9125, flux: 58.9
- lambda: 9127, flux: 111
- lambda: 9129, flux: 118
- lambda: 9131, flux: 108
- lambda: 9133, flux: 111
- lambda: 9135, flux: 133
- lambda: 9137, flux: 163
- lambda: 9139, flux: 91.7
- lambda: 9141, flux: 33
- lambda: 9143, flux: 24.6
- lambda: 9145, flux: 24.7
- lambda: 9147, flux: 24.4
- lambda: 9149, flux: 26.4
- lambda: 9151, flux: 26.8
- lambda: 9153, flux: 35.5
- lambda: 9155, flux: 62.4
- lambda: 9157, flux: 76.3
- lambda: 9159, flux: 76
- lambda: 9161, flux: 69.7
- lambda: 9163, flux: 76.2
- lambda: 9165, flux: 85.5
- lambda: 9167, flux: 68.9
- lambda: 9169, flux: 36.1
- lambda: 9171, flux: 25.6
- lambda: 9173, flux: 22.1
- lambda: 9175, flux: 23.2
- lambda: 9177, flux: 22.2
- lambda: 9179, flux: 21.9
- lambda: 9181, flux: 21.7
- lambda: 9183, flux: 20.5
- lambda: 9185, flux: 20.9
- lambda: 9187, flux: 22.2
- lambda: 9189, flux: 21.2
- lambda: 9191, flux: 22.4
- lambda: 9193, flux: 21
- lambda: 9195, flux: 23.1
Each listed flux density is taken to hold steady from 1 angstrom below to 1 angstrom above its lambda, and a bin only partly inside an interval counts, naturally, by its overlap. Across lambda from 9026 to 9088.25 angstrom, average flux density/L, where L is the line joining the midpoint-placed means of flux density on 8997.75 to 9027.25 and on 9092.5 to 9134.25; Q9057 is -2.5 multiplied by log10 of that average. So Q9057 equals 0.48 mag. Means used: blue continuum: 22.1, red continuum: 49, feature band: 21.5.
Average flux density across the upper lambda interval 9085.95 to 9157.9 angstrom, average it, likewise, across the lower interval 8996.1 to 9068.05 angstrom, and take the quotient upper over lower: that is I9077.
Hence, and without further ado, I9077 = 2.31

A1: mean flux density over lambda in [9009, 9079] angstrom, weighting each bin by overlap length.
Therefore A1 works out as 21.5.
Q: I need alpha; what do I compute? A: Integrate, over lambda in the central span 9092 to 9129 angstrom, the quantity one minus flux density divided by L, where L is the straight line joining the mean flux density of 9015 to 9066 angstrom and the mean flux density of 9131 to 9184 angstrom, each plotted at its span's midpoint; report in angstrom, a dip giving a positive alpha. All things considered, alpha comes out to 2.5 angstrom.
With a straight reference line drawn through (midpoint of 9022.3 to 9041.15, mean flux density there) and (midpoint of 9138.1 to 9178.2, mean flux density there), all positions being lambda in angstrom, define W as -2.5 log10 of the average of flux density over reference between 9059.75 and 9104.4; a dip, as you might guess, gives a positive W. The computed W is 0.37 mag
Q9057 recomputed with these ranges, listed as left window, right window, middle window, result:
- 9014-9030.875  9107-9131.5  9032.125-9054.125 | 0.344 mag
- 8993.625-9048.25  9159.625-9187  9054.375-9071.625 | 0.228 mag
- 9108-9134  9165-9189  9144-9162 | -0.122 mag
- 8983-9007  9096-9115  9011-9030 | 0.092 mag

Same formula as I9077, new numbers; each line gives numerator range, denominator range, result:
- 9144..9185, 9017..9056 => 1.95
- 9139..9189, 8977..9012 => 1.86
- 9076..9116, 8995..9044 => 1.26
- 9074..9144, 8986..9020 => 2.20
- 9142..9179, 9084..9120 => 1.49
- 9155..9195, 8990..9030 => 1.85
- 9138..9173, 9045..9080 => 2.33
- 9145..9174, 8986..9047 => 2.33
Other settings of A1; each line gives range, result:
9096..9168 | 57.4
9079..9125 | 29.5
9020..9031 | 22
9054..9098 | 21.7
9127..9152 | 75.2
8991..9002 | 20.3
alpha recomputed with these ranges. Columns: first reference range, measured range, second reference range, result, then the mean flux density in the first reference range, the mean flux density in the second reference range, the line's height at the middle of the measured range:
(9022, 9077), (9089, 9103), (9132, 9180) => 5.3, 21.4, 56.7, 36.8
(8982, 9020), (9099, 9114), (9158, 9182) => 1.3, 21.5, 45.8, 36.6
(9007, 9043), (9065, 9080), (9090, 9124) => 3.2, 21.6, 31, 27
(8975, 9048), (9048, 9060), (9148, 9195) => 2.1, 21.5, 39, 26.1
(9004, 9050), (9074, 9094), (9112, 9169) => 9.9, 21.8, 64.5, 43.3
